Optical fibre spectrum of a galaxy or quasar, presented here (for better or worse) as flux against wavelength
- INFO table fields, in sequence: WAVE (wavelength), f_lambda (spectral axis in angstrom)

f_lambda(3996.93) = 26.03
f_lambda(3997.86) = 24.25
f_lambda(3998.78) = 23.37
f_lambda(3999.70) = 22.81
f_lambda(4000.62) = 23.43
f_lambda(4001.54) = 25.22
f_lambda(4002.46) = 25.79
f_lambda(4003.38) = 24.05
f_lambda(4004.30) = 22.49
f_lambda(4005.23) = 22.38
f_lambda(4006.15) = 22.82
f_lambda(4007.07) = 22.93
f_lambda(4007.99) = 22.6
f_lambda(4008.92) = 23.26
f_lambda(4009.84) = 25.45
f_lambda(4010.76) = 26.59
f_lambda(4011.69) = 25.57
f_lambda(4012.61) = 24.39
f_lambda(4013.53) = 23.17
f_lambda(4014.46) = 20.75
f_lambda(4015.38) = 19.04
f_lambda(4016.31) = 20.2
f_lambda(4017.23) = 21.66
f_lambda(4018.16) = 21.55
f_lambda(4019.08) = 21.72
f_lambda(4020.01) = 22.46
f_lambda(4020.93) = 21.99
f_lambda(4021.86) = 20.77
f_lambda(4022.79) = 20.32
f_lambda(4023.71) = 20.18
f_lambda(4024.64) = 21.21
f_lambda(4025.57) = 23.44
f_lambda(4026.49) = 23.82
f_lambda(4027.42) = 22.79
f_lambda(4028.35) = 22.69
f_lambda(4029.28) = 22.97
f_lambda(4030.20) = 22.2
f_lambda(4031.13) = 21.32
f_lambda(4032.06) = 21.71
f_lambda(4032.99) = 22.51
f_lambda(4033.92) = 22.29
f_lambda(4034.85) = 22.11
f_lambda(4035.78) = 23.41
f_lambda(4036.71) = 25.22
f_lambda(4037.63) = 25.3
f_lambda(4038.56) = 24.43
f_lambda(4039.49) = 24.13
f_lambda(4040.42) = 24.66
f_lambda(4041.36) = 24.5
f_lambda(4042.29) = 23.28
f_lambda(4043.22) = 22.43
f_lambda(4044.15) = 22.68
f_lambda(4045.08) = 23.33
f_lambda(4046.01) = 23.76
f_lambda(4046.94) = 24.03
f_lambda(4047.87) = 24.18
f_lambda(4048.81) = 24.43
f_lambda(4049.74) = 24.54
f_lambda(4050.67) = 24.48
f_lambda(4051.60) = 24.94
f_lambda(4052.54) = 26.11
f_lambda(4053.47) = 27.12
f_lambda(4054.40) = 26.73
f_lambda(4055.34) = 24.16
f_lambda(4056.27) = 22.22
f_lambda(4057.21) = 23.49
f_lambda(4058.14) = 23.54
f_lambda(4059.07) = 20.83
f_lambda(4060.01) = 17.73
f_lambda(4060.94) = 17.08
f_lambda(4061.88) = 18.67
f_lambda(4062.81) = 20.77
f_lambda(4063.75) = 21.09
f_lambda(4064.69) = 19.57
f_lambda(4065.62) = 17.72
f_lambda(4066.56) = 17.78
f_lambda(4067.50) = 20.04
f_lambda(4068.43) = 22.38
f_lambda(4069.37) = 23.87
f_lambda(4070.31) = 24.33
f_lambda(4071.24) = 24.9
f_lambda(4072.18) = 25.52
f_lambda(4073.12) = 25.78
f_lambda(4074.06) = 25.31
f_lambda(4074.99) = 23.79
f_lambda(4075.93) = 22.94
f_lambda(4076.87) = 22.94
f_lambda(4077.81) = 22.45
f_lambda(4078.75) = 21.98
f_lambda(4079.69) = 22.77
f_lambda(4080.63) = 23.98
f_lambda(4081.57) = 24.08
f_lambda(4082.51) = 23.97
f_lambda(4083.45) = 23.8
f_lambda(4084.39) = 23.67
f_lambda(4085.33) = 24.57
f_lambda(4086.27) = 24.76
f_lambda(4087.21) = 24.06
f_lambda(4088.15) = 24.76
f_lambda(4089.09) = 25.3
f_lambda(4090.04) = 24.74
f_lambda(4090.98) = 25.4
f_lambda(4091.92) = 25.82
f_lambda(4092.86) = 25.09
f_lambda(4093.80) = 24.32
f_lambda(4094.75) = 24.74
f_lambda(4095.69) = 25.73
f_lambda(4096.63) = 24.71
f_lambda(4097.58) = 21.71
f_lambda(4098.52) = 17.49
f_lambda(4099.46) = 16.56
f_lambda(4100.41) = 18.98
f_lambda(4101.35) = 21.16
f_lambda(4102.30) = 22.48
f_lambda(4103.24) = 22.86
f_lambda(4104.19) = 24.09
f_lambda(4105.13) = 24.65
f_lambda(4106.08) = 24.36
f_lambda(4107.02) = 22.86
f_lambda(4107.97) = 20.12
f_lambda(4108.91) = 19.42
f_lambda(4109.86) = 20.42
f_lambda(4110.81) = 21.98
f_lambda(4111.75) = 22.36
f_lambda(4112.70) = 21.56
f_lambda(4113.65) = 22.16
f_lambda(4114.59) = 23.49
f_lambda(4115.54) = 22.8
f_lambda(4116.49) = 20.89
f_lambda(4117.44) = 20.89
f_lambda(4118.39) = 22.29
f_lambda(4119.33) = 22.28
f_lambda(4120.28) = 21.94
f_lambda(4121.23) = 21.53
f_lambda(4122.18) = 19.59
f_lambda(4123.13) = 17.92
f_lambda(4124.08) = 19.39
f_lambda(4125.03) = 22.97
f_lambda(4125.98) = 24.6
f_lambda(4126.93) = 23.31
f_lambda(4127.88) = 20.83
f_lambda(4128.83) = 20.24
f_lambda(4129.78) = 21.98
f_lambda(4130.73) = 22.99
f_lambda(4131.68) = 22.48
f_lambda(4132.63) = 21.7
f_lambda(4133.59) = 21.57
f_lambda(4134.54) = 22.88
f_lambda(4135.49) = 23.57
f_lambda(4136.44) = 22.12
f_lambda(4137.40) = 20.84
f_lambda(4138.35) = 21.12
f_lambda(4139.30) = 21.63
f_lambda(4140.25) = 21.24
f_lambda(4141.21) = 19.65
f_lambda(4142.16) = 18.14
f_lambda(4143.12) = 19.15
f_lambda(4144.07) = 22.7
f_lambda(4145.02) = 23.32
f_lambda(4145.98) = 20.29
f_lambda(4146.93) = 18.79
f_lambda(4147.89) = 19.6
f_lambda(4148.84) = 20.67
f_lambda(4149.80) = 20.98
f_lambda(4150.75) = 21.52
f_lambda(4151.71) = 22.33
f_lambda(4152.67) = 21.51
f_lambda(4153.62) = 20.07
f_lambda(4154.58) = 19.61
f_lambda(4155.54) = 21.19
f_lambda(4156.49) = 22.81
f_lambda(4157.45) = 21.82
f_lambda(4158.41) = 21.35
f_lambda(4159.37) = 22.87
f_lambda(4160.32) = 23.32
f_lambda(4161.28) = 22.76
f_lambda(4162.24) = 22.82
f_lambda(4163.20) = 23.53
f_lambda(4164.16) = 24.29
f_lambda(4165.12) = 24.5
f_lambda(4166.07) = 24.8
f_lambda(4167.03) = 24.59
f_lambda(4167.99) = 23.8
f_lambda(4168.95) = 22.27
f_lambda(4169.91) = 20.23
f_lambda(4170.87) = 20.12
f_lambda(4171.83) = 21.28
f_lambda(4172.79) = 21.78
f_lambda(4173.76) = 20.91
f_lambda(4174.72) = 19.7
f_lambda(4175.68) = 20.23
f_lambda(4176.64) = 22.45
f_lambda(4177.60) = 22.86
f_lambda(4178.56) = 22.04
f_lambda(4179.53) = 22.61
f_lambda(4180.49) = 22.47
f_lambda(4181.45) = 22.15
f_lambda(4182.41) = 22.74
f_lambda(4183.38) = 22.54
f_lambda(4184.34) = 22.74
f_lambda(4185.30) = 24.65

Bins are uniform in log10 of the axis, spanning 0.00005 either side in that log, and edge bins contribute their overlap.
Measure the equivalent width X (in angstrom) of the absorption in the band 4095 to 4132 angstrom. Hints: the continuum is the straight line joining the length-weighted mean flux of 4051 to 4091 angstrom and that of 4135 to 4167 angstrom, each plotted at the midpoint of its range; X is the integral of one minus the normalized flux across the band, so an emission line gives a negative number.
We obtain 0.9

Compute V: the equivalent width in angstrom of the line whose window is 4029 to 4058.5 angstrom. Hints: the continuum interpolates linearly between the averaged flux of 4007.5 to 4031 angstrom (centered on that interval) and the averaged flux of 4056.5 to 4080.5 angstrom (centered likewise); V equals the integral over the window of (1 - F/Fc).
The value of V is -2.21 angstrom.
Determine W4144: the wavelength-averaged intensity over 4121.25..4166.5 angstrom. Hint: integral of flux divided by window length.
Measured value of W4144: 21.6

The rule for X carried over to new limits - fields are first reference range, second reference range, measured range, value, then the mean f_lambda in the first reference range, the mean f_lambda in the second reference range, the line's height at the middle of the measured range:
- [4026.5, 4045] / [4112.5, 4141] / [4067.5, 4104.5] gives -1.8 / 23.2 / 21.7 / 22.4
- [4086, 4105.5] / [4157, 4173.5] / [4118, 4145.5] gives 1.7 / 23.3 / 22.7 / 23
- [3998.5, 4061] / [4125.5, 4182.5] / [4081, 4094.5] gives -1.2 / 23.1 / 21.8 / 22.5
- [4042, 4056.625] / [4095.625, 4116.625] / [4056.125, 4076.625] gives 1.5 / 24.3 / 21.8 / 23.6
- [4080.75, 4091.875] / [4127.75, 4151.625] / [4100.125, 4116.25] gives 0.7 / 24.5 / 21.2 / 23.2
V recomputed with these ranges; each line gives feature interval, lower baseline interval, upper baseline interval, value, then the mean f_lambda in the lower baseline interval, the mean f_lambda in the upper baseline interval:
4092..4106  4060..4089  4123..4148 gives -0.3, 22.6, 21.4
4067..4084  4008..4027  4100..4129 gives -1.2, 22.4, 21.8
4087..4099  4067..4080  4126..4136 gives -0.5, 23.5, 22.3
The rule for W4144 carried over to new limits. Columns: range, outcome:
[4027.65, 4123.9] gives 22.8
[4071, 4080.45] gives 23.8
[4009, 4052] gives 23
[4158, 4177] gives 22.4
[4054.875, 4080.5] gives 22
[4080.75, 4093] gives 24.6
